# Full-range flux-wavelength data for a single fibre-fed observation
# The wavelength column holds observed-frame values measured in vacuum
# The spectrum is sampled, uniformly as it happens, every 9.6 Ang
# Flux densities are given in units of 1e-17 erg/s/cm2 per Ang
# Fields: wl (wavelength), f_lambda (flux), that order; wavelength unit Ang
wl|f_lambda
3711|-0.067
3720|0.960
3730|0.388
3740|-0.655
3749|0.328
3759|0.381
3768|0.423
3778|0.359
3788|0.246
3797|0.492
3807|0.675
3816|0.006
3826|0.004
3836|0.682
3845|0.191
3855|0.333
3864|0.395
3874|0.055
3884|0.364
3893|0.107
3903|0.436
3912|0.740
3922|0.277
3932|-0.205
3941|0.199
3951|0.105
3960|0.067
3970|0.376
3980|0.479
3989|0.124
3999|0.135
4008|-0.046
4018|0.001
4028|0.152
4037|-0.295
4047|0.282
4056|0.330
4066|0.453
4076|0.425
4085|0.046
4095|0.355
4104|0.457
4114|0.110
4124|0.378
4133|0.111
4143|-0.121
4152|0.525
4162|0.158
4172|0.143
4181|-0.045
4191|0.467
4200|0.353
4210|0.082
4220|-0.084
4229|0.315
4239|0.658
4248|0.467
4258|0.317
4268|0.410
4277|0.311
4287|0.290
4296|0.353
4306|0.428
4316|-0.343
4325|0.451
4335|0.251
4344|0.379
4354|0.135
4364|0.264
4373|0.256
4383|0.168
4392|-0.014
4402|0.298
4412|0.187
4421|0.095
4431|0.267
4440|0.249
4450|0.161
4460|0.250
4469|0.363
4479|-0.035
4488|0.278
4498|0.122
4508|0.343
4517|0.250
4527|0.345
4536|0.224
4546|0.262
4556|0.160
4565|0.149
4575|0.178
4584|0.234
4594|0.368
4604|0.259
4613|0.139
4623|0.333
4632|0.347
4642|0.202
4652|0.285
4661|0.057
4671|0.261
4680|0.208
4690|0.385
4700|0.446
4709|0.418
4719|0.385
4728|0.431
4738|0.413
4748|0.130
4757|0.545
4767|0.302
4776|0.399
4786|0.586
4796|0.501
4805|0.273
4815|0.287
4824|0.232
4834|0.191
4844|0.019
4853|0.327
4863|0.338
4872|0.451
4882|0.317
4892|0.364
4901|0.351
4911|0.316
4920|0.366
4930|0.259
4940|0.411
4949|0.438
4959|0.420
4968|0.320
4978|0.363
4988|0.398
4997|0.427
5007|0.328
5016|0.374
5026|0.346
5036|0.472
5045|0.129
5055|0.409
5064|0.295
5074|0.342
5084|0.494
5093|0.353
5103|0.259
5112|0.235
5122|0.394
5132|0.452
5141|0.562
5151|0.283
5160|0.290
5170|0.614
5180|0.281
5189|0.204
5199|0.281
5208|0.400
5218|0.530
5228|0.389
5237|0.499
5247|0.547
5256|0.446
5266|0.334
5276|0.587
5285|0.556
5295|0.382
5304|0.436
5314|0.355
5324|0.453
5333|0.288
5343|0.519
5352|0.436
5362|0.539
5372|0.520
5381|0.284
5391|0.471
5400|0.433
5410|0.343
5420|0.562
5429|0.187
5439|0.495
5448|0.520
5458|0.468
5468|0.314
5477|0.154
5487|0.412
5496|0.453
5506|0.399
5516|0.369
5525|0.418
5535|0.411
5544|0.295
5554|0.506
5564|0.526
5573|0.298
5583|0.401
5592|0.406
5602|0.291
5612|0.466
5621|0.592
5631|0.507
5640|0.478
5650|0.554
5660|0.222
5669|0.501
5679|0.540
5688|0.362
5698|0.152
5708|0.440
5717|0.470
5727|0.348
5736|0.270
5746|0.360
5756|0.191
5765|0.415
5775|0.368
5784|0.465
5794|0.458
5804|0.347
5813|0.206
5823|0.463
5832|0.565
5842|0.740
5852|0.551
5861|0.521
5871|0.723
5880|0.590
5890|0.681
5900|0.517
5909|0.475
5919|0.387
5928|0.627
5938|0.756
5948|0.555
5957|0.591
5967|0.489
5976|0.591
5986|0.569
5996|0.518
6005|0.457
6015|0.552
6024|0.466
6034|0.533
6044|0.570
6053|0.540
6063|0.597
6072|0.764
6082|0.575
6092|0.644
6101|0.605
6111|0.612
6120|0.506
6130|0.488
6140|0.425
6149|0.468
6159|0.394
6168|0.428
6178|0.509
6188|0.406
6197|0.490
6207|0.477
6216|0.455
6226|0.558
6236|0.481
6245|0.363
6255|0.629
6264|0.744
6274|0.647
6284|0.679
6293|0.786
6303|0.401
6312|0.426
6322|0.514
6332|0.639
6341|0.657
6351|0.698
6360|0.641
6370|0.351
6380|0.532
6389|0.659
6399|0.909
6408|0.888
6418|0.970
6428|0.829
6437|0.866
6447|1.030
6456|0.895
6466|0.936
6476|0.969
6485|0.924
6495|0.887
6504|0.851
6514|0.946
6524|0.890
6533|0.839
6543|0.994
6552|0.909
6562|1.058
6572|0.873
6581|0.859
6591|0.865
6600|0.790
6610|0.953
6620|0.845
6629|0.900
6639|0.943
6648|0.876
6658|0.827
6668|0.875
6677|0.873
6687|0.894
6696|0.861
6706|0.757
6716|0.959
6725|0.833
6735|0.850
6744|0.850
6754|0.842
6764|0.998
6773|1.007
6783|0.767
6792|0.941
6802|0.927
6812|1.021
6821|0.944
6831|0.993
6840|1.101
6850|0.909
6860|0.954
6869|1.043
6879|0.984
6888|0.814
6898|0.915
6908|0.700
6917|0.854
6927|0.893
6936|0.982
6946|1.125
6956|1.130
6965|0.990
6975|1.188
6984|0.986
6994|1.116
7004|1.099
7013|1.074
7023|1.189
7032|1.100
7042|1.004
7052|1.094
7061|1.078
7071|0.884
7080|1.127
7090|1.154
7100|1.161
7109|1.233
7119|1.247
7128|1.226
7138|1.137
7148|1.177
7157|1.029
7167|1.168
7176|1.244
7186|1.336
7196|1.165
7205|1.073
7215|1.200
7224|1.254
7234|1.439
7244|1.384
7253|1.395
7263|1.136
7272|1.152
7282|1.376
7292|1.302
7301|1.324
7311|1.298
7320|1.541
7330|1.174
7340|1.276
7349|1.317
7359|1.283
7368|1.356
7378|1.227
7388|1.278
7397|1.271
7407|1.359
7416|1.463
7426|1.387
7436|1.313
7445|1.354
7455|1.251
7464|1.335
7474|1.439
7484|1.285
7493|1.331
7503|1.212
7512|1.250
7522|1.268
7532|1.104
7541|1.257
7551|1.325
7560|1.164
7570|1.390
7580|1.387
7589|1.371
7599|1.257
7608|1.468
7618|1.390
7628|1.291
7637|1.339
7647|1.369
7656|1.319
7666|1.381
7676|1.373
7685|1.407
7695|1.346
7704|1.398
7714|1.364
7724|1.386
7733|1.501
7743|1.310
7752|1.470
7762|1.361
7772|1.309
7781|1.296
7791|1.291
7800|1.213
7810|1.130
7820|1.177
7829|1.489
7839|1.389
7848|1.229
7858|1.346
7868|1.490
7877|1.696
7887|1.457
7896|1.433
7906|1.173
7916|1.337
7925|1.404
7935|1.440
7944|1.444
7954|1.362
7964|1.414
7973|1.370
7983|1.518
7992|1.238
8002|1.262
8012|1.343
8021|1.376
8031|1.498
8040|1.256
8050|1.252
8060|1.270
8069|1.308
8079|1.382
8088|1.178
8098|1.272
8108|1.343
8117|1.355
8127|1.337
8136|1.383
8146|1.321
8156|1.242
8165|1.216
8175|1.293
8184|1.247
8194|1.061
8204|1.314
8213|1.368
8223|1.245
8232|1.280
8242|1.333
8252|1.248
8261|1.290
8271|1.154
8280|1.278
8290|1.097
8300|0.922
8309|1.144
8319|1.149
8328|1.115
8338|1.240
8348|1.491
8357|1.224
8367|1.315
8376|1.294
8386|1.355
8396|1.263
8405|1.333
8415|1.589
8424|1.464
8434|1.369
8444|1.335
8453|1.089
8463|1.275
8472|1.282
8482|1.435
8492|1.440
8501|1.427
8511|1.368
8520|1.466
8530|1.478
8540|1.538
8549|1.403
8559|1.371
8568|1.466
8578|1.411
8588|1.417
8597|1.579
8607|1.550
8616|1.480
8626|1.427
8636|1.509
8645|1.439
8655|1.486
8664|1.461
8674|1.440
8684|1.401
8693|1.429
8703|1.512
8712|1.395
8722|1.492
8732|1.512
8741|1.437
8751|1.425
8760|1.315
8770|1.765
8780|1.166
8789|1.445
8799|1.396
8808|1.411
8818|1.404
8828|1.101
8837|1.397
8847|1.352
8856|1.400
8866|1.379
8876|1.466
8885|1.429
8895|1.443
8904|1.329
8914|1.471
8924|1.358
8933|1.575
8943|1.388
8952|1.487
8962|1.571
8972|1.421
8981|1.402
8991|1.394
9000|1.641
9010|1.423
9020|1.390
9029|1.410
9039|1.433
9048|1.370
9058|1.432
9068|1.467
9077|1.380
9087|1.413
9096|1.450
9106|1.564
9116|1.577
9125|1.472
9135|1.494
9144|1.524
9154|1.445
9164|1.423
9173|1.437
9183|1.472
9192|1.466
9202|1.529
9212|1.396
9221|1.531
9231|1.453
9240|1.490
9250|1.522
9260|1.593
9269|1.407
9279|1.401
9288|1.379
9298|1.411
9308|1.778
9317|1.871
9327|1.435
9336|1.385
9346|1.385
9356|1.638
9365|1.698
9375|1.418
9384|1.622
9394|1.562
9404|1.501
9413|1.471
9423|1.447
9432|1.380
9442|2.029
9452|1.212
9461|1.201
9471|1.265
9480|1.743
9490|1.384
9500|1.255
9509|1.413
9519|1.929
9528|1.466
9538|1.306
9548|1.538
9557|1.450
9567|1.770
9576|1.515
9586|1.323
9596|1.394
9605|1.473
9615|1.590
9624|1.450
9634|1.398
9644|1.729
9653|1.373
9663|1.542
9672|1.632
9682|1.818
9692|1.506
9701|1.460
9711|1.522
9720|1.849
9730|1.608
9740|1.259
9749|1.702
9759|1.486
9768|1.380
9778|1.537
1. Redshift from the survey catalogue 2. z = 0.60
